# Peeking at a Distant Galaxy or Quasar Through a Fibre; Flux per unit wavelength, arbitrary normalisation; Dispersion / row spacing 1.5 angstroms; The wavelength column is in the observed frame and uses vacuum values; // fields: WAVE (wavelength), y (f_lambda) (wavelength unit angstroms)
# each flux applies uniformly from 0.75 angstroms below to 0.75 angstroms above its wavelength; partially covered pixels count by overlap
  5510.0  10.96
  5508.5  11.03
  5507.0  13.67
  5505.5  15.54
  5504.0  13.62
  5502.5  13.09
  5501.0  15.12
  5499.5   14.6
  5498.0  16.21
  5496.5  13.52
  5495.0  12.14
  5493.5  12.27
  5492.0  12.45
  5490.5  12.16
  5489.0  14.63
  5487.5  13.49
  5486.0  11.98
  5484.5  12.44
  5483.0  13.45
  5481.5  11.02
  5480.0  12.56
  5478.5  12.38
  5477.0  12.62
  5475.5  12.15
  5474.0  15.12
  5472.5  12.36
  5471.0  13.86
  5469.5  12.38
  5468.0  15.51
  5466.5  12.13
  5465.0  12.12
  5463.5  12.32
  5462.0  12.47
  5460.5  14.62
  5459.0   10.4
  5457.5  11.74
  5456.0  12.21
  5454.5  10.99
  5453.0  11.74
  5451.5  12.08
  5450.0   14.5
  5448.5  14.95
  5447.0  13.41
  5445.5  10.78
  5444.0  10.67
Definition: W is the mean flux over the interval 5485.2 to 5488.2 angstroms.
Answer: 12.7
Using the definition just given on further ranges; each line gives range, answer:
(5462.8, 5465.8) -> 12.2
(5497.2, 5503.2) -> 14.8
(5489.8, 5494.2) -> 12.3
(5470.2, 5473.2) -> 13.1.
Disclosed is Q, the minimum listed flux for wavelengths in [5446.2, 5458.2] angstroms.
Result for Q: 10.99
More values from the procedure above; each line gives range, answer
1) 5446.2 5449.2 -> 13.41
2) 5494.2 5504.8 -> 12.14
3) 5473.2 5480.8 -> 12.15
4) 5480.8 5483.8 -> 11.02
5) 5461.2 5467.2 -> 12.12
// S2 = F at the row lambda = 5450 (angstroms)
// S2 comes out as 14.5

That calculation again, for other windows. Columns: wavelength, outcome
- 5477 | 12.62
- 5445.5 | 10.78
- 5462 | 12.47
